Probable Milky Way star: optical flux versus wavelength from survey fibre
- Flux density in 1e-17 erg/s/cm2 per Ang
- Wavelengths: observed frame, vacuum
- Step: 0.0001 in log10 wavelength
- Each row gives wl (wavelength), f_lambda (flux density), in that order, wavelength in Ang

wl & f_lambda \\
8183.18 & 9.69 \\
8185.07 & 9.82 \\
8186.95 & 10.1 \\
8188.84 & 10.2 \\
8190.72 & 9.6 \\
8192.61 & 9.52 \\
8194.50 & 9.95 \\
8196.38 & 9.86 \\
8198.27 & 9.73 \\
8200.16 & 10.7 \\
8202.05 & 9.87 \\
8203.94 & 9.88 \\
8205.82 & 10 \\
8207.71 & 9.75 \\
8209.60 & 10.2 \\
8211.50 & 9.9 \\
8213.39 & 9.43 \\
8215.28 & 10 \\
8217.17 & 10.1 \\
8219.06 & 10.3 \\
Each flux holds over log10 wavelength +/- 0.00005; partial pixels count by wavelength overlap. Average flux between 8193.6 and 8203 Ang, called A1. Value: 10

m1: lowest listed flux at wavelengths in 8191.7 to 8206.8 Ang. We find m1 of 9.52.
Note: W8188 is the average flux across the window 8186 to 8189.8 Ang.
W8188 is 10.2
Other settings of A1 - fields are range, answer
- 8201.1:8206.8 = 9.93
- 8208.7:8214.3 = 9.83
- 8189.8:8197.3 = 9.73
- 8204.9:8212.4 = 9.95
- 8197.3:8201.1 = 10.2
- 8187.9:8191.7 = 9.9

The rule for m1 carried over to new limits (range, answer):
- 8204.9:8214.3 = 9.43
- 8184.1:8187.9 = 9.82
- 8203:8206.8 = 9.88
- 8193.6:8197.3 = 9.86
